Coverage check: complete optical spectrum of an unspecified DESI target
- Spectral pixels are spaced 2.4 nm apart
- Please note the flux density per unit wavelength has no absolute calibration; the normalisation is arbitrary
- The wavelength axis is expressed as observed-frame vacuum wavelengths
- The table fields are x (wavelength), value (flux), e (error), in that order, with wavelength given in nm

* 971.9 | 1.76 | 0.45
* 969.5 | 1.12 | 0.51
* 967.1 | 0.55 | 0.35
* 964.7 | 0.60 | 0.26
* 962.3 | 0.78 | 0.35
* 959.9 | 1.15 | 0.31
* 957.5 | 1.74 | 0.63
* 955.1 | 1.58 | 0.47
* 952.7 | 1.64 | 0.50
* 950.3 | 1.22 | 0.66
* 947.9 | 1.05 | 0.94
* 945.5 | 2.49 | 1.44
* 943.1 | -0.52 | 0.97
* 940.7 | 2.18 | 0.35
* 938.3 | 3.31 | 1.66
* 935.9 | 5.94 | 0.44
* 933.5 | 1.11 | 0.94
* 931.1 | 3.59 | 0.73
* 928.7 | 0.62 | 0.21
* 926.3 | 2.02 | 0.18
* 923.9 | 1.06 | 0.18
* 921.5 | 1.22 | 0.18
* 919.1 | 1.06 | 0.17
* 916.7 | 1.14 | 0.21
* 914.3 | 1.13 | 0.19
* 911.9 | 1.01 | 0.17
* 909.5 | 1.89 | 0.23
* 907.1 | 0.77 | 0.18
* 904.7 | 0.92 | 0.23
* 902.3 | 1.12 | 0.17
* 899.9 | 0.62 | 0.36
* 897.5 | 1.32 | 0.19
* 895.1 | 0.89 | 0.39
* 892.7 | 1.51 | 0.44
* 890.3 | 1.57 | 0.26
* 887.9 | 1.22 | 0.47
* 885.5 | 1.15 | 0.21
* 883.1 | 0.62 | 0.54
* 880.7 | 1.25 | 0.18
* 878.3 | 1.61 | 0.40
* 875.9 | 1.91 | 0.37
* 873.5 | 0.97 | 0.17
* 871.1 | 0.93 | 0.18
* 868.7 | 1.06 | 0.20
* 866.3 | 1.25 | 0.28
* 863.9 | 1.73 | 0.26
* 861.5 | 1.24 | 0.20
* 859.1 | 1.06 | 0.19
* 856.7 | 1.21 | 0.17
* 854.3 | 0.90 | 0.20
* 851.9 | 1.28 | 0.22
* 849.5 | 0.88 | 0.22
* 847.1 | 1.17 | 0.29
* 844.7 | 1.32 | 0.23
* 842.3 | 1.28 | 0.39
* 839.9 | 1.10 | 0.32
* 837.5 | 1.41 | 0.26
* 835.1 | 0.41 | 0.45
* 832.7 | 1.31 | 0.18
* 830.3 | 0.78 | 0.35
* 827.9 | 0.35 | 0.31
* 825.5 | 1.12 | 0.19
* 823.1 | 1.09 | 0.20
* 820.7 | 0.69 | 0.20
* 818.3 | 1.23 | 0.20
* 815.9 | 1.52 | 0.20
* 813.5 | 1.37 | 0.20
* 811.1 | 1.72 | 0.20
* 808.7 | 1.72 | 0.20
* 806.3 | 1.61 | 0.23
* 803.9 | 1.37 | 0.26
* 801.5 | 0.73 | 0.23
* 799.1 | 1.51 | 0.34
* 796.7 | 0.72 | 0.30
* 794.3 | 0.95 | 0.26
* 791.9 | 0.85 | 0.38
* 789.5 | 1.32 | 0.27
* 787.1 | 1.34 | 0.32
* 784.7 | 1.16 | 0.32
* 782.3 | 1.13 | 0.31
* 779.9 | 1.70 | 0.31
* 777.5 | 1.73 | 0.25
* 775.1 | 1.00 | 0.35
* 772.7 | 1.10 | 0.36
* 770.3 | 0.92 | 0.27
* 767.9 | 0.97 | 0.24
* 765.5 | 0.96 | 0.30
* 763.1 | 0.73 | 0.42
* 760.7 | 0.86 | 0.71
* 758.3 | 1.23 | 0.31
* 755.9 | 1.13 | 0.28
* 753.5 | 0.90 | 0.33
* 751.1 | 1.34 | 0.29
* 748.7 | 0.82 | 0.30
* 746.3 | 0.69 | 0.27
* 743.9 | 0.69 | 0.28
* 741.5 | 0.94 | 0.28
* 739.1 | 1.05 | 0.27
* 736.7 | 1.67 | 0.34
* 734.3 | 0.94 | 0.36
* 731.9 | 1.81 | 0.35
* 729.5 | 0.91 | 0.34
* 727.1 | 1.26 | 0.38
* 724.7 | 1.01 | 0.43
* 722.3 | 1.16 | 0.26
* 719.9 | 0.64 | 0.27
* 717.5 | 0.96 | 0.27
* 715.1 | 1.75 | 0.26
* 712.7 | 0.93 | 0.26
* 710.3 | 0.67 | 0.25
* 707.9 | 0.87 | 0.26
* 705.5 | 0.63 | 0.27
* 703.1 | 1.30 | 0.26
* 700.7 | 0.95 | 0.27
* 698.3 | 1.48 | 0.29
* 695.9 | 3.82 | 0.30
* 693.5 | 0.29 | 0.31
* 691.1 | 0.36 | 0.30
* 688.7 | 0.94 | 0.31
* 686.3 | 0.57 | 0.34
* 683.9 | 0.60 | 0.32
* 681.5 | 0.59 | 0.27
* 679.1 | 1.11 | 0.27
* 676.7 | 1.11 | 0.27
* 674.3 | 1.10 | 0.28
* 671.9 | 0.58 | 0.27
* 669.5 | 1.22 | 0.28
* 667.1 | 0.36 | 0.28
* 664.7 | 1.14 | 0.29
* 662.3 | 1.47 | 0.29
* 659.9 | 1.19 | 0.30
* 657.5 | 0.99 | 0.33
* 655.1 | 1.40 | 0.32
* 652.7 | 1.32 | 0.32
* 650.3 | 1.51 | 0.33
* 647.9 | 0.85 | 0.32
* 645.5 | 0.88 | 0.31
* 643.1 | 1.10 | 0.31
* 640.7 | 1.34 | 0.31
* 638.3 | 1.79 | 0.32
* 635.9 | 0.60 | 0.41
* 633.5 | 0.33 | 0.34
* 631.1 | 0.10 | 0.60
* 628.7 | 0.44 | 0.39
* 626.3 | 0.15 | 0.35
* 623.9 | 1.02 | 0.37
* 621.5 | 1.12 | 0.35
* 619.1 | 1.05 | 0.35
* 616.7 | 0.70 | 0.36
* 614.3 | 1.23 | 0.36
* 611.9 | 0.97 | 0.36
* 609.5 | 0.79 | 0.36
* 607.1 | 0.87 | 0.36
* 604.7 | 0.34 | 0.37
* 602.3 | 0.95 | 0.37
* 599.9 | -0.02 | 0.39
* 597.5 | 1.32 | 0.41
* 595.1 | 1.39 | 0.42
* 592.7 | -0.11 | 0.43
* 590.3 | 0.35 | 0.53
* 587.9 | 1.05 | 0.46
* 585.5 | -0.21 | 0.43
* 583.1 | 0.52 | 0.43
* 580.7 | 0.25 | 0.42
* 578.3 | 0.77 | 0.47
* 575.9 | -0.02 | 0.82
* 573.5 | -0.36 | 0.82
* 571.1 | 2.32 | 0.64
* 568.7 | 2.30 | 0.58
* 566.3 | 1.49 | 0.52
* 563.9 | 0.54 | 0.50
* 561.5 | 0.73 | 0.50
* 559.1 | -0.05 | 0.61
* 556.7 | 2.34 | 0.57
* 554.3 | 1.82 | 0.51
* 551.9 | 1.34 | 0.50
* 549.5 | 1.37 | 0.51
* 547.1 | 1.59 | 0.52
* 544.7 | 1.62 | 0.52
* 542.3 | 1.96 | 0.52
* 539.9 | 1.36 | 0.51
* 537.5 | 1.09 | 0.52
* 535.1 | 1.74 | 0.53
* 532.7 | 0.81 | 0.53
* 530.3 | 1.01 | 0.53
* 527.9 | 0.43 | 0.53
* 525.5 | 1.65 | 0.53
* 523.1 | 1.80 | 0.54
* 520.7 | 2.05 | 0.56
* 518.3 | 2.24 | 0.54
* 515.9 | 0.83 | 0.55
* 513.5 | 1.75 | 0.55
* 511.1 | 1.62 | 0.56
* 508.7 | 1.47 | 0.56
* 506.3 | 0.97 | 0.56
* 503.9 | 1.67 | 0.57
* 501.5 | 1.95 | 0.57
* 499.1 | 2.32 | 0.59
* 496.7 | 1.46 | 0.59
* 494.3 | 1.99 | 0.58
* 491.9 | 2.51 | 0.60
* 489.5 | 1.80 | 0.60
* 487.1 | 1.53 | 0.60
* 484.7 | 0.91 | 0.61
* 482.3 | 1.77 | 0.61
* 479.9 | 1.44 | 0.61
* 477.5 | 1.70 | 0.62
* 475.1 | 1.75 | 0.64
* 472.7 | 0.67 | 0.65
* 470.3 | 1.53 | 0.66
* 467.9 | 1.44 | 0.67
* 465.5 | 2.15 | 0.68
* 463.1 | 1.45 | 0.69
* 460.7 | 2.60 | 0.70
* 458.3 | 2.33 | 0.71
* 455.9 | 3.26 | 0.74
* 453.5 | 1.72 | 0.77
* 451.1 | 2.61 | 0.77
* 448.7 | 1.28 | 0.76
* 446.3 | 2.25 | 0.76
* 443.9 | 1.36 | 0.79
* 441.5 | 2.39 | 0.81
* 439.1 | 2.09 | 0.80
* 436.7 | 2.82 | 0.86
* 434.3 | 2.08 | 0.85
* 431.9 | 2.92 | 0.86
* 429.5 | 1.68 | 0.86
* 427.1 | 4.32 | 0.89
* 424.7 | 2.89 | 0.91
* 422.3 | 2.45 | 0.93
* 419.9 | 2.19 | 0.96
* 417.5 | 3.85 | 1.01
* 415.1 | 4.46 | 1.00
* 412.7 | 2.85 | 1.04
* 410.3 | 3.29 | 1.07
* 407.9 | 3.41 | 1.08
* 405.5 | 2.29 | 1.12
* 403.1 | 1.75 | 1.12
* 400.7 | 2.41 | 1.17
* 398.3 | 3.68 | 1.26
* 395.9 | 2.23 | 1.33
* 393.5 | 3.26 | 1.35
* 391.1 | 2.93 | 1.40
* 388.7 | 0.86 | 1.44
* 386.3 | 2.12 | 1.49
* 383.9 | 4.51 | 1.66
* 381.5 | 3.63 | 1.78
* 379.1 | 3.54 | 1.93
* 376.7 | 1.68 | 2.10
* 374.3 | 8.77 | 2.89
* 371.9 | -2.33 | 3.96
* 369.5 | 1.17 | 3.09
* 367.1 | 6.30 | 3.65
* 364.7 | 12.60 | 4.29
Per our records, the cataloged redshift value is 0.87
